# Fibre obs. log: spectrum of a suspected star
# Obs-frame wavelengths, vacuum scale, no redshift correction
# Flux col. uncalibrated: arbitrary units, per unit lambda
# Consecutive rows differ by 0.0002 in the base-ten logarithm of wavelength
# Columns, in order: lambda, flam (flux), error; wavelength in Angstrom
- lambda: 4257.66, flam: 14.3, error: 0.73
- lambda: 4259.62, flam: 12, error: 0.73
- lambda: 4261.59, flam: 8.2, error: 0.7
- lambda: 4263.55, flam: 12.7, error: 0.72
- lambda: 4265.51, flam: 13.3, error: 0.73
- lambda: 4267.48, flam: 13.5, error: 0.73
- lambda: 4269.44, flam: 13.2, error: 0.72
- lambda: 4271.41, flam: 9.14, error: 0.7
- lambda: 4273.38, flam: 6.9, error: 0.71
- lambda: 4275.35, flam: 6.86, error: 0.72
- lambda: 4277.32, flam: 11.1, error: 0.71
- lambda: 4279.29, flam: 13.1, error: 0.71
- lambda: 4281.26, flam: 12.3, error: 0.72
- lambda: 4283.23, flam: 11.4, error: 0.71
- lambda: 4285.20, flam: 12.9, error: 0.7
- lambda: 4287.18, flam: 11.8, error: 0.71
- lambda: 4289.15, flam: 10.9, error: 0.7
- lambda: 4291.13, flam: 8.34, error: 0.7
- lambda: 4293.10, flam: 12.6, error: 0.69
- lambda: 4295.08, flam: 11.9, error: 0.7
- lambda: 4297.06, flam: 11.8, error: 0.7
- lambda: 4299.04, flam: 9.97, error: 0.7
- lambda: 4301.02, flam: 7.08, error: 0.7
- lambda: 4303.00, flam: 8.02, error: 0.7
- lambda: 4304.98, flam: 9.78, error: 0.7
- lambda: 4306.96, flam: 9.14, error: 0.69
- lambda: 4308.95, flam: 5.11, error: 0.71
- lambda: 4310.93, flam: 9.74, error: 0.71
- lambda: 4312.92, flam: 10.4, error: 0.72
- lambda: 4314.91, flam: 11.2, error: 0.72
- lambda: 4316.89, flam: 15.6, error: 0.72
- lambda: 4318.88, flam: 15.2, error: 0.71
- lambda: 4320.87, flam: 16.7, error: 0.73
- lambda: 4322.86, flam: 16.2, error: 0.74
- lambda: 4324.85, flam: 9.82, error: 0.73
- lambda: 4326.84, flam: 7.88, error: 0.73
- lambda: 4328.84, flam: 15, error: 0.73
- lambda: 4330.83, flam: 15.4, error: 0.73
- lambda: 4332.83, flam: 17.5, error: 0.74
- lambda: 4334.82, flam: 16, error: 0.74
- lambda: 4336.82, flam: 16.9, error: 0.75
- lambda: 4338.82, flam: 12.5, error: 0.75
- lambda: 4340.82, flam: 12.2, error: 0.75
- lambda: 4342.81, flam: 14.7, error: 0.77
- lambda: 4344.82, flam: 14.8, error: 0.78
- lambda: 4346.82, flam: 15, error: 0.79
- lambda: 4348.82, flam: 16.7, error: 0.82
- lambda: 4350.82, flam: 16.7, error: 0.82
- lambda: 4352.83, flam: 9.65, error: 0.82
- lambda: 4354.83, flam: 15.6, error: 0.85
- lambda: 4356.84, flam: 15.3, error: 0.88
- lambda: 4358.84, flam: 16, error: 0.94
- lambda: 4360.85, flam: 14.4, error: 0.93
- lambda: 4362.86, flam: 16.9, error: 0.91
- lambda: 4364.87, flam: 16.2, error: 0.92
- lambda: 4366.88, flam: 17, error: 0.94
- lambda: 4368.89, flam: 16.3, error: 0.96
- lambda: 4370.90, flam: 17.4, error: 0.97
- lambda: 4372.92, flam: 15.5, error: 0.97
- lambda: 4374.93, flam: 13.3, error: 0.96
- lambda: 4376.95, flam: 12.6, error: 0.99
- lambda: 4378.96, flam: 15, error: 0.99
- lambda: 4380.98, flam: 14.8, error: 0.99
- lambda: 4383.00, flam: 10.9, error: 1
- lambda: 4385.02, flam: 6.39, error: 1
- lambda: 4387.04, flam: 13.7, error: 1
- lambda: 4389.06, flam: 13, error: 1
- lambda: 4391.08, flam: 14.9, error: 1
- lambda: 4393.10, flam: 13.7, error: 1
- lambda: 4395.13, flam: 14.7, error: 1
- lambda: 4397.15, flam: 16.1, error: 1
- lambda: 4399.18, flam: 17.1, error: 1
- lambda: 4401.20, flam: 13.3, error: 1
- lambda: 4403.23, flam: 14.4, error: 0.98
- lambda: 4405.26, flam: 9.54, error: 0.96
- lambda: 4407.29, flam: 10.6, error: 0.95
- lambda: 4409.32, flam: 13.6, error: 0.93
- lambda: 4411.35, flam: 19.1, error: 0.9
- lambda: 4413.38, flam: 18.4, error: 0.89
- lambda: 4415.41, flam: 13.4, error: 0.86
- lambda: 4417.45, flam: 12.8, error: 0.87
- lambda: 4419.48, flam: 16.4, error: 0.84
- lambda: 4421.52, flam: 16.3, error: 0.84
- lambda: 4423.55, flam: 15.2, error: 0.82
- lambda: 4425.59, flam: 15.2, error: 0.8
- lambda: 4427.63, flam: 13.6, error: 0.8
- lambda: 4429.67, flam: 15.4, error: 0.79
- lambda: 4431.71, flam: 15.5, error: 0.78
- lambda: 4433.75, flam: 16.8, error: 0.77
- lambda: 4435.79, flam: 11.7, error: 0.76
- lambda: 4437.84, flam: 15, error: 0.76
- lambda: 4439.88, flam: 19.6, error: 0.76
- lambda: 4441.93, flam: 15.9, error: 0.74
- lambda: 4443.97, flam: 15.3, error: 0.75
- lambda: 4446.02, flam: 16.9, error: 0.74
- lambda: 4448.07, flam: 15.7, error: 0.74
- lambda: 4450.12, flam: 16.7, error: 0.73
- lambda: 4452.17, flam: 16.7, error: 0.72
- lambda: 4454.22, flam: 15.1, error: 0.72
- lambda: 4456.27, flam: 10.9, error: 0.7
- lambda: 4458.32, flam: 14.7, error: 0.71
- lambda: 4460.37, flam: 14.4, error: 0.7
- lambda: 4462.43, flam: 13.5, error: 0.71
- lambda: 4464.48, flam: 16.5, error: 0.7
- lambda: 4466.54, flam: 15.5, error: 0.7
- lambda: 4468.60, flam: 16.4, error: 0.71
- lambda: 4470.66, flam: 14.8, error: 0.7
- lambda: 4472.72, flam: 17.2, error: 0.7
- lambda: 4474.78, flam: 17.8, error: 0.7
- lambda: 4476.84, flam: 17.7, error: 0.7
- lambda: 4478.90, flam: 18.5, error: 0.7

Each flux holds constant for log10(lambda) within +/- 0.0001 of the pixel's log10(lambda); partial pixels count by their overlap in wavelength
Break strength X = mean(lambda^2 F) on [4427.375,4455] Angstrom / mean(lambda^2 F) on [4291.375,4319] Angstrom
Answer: 1.62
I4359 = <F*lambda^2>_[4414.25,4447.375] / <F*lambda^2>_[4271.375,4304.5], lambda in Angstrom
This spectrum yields 1.58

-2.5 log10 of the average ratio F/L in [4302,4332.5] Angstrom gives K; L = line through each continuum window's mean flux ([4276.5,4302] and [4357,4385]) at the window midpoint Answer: 0.06 mag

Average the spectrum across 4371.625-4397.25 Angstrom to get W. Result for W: 13.4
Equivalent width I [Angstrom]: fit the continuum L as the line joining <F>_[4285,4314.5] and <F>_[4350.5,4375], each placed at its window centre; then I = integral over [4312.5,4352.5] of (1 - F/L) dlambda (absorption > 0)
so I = -4.8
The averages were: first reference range 9.91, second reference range 15.4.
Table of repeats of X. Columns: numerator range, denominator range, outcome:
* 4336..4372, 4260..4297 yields 1.41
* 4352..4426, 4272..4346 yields 1.26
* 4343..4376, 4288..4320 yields 1.51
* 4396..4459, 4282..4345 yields 1.31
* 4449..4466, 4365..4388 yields 1.10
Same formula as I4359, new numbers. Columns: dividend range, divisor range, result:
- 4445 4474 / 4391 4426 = 1.07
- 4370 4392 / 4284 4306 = 1.33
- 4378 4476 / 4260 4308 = 1.48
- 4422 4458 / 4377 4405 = 1.16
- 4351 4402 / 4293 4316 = 1.55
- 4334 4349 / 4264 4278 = 1.43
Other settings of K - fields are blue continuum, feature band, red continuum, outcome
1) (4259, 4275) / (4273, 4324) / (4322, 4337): 0.141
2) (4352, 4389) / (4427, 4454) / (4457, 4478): -0.027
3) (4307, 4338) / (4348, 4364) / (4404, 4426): -0.113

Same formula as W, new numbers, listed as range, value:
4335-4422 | 14.5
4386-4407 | 13.9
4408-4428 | 15.4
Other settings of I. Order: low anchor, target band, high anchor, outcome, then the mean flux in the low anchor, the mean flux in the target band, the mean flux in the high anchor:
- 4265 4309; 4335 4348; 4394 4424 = -2.2 Angstrom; 10.5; 14.5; 14.7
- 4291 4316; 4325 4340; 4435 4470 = -4.7 Angstrom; 9.69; 14.2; 15.3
